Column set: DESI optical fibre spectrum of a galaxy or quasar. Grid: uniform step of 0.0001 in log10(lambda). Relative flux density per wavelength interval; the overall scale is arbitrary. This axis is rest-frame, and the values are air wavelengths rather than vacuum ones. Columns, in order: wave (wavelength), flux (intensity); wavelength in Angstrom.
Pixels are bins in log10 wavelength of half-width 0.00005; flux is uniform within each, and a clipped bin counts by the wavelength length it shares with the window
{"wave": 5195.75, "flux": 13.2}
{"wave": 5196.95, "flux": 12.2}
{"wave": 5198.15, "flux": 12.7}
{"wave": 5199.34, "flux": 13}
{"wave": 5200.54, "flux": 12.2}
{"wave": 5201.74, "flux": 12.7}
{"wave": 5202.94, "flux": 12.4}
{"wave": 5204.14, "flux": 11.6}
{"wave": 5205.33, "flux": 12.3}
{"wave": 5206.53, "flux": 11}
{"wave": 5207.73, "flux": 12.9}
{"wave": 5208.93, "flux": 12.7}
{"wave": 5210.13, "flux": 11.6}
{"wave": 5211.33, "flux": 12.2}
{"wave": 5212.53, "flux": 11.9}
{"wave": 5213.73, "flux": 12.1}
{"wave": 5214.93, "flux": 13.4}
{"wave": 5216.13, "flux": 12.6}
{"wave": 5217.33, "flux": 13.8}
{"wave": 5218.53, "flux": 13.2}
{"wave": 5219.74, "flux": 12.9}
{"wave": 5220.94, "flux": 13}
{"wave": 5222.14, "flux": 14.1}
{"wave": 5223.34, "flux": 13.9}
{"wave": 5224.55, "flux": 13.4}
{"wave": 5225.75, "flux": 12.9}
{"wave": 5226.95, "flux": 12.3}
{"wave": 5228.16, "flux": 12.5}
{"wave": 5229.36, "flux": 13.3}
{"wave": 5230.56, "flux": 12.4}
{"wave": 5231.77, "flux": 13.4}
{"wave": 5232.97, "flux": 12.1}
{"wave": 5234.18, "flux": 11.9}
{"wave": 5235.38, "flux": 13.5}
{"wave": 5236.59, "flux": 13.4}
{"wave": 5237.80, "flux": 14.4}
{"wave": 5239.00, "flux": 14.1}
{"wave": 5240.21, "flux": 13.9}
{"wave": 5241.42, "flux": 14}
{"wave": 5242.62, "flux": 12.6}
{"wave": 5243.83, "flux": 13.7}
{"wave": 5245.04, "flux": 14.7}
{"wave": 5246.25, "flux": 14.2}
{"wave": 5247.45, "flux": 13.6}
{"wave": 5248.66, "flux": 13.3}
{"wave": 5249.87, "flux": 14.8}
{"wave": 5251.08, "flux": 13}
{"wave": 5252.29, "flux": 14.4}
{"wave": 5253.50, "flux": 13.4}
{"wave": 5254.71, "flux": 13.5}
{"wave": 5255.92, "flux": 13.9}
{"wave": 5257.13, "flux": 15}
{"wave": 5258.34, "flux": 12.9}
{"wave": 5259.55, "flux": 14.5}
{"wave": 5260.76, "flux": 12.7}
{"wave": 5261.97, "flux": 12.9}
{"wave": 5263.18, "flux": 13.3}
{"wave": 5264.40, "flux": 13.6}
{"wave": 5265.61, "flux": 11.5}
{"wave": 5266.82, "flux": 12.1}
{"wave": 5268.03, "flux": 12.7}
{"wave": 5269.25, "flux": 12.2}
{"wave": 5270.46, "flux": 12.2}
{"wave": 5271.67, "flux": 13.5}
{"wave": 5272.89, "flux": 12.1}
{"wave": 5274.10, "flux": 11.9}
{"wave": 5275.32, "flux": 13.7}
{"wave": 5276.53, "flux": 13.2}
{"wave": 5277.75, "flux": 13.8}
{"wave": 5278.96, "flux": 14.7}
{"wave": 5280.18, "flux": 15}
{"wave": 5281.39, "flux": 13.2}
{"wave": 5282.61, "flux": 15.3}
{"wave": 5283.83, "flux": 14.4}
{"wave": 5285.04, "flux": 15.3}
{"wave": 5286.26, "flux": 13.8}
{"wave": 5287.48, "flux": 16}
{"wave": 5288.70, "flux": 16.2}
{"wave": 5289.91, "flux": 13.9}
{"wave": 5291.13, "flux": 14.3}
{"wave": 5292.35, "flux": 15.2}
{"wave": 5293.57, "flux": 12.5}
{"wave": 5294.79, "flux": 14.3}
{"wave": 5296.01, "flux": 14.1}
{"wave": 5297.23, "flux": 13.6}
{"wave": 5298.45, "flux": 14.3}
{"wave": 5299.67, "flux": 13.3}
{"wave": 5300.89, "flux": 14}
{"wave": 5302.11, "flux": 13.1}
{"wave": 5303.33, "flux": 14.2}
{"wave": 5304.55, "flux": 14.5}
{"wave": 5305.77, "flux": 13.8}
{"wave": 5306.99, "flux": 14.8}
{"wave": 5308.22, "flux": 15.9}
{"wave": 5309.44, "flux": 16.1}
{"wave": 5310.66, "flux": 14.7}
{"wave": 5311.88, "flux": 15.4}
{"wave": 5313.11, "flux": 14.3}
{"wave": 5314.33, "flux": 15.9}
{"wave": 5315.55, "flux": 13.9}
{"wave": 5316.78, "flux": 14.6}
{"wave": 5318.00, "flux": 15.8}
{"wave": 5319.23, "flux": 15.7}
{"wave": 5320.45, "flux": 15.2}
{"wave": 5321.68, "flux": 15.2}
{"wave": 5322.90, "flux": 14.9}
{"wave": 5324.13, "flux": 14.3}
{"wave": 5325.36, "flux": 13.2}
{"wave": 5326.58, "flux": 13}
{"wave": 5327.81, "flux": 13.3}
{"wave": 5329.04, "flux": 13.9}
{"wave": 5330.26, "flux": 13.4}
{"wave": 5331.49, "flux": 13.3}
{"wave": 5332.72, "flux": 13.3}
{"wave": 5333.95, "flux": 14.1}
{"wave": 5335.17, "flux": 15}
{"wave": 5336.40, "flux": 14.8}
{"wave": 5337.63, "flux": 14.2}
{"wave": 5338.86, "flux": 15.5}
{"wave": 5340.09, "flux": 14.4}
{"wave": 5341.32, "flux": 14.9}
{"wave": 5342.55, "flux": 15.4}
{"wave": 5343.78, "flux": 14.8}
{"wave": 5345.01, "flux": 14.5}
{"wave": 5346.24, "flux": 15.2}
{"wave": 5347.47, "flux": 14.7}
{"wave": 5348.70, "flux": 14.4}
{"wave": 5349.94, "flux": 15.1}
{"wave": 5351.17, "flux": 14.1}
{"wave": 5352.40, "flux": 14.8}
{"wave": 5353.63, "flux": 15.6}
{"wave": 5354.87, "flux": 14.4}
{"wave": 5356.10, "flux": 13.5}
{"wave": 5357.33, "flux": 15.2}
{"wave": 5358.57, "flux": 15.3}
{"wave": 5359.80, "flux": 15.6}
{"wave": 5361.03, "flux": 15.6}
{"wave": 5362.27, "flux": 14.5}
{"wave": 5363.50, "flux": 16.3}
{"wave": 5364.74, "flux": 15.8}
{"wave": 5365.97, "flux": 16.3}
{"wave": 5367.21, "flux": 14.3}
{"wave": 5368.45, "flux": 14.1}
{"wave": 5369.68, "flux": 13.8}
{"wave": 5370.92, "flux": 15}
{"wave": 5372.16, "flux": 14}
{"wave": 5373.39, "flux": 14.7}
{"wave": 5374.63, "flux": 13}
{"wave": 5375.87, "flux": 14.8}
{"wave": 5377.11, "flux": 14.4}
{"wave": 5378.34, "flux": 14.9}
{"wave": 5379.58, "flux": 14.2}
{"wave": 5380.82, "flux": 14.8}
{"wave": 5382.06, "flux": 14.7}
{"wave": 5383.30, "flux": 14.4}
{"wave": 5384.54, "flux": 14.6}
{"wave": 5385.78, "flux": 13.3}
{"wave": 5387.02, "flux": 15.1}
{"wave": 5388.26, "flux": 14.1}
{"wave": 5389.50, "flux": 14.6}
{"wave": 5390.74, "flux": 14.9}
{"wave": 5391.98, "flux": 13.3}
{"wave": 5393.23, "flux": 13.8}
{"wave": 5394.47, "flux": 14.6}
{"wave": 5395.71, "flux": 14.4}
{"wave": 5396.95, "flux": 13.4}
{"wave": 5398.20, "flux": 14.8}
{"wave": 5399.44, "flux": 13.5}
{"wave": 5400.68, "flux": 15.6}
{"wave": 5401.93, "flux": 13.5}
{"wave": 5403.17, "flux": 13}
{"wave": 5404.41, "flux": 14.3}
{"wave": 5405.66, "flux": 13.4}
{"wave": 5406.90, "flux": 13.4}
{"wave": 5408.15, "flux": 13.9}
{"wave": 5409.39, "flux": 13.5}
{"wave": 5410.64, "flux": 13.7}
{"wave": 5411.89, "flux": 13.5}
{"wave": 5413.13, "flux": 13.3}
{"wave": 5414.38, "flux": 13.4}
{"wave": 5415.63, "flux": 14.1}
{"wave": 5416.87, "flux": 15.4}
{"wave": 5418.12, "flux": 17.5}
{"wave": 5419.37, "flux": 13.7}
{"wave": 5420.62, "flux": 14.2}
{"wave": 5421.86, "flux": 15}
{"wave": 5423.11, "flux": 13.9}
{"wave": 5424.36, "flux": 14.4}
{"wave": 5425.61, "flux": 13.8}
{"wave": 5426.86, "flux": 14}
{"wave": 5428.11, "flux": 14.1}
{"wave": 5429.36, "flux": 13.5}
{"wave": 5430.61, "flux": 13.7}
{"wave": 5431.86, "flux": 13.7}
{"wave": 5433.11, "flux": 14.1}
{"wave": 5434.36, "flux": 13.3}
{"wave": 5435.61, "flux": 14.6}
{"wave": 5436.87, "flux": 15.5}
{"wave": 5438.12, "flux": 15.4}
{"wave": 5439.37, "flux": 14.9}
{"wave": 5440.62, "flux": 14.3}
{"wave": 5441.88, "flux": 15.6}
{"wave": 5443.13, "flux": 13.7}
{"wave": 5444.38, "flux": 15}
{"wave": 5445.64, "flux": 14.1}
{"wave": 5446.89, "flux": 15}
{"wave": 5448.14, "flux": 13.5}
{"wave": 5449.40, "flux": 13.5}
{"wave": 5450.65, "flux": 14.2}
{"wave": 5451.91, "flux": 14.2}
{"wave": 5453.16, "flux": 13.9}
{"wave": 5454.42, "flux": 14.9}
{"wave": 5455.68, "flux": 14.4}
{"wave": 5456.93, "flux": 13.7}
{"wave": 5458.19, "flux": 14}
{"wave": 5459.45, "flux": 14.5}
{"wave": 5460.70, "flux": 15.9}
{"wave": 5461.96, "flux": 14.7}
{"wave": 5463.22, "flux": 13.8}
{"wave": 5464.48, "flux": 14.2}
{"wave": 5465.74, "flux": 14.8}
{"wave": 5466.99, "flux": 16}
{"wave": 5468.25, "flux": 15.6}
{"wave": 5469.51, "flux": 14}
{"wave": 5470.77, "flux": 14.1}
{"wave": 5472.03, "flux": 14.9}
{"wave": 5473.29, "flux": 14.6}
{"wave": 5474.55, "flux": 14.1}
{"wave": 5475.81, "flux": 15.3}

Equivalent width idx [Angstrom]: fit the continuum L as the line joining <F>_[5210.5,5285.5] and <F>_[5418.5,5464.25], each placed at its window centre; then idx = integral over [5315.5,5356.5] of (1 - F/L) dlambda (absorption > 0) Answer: -2.1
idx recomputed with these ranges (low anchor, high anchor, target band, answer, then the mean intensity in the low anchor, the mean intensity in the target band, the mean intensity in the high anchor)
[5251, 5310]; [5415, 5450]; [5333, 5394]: -2.2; 13.8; 14.7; 14.4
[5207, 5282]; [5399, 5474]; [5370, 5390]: -0.6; 13.2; 14.4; 14.3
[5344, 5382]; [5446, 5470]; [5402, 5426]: 0.9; 14.8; 14.1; 14.5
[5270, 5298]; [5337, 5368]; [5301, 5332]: -0.1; 14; 14.5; 15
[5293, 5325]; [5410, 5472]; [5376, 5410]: 0.6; 14.5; 14.2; 14.4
